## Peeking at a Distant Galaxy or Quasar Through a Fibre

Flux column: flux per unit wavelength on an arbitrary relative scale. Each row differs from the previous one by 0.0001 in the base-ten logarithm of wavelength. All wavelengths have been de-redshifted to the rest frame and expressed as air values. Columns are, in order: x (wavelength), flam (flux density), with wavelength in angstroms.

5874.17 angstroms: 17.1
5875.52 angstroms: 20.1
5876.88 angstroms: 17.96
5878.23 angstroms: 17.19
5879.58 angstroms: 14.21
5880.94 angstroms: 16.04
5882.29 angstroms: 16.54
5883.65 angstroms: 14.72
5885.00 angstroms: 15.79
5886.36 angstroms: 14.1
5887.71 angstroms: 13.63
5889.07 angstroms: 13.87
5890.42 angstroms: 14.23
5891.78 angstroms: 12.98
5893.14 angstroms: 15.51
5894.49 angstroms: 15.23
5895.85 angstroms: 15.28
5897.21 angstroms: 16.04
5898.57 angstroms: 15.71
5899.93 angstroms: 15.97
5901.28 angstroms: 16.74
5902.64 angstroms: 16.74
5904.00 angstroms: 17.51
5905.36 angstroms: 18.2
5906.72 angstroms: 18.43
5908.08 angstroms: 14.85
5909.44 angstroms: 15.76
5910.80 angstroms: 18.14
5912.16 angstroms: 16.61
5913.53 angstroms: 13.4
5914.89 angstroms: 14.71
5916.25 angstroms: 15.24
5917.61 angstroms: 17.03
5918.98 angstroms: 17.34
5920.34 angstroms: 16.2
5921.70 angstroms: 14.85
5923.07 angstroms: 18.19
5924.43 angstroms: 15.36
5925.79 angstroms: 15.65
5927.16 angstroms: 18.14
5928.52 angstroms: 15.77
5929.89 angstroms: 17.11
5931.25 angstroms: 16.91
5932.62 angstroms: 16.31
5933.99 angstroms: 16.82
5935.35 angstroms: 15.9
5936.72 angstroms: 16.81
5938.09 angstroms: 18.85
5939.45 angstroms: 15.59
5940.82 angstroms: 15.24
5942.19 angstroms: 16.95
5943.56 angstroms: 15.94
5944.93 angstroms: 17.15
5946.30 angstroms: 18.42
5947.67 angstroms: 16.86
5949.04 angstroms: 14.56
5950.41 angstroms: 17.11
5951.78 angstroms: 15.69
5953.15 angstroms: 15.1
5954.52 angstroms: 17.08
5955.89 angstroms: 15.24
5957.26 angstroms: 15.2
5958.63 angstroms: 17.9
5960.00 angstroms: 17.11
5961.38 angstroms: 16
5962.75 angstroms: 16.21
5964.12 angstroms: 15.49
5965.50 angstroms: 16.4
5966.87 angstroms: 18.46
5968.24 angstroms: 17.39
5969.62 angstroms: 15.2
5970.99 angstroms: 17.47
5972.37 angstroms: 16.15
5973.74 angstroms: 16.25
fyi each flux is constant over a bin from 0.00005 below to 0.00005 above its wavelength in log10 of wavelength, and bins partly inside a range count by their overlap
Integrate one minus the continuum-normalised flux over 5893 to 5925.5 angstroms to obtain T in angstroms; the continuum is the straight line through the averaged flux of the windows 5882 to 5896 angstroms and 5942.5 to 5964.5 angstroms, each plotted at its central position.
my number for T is -2.2 angstroms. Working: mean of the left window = 14.6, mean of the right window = 16.3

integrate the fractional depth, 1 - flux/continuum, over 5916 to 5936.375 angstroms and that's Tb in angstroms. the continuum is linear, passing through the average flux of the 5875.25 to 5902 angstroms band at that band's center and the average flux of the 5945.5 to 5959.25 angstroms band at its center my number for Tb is -0.6 angstroms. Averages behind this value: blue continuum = 15.5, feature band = 16.5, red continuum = 16.3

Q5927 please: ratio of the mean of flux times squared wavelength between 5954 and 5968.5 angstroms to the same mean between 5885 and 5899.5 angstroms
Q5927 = 1.15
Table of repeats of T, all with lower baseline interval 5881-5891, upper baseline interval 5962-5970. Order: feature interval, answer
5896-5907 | -1.19 angstroms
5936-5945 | -0.34 angstroms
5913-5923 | -0.14 angstroms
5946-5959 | 0.05 angstroms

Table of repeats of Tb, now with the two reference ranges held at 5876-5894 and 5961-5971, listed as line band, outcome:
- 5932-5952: -0.5 angstroms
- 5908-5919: -0.1 angstroms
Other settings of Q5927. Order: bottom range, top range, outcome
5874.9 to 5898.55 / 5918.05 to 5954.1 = 1.08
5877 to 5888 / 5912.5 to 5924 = 1.04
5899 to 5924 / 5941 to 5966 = 1.01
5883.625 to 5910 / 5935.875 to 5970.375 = 1.08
